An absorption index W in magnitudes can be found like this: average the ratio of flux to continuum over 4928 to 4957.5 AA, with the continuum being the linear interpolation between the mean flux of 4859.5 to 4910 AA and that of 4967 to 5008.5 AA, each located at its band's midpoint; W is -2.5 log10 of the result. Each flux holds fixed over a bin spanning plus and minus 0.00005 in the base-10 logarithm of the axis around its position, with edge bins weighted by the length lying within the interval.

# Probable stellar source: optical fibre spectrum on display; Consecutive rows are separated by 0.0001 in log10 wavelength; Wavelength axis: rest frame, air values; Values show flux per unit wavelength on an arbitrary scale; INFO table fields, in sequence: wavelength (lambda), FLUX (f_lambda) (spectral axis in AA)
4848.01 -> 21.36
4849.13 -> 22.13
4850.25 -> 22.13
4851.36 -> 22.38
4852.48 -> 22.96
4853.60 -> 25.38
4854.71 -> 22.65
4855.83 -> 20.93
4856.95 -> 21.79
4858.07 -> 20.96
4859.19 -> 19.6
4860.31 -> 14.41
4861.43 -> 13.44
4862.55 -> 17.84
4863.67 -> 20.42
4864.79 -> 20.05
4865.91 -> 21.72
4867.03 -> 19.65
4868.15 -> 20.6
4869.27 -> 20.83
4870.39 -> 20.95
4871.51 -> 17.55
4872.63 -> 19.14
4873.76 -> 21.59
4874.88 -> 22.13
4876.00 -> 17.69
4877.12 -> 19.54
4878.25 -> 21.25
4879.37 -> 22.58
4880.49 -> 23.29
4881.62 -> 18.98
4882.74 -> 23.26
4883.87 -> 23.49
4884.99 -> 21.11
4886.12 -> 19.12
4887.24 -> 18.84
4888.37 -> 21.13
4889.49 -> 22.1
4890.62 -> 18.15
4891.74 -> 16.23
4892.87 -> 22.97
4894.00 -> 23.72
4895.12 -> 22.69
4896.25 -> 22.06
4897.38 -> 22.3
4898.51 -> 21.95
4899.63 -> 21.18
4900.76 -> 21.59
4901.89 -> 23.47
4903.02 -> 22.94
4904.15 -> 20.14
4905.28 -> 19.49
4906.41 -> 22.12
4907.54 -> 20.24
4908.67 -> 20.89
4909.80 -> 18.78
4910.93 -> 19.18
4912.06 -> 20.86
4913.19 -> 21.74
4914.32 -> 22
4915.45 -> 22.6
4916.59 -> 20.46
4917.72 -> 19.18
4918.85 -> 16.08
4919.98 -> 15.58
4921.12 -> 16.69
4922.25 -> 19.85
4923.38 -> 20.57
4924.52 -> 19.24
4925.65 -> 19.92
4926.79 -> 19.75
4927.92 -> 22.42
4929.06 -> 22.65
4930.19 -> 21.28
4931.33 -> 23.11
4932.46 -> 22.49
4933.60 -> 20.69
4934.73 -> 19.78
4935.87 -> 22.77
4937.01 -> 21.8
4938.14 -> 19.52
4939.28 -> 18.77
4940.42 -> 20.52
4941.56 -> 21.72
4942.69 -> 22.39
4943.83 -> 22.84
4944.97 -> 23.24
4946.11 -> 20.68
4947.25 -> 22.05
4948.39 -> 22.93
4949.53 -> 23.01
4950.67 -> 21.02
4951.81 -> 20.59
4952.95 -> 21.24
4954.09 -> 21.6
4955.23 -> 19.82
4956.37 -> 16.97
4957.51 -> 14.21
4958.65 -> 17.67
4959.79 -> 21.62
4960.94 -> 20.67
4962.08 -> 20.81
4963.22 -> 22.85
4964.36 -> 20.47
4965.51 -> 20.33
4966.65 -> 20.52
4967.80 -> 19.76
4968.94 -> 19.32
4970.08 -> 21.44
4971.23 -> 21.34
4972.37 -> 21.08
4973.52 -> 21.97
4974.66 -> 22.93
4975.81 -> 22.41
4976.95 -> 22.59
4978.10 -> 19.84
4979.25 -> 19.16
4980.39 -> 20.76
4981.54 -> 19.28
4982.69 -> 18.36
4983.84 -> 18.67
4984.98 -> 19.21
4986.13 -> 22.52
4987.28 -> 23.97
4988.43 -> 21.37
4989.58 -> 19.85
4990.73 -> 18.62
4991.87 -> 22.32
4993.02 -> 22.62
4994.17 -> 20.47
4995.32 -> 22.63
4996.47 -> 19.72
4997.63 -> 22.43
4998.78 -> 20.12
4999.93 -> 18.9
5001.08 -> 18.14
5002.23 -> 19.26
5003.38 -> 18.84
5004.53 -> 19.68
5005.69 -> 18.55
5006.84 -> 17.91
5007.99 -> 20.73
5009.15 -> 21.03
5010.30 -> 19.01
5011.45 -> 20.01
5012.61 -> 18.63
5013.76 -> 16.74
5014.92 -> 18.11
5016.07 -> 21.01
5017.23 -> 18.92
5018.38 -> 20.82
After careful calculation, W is -0.04 mag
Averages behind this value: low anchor 20.5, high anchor 20.5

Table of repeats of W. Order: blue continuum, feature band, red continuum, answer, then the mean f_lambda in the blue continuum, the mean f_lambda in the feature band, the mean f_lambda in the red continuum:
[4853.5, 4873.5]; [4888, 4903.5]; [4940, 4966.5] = -0.08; 19.8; 21.6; 20.8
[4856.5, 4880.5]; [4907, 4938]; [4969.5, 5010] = -0.01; 19.8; 20.4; 20.5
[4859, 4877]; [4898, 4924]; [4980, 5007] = -0.04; 19.2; 20.3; 20.2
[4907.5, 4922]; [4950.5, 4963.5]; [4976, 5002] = 0.02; 19.5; 19.8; 20.5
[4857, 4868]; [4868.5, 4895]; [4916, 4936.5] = -0.08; 18.9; 20.7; 20.1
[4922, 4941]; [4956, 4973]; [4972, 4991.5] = 0.04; 20.9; 20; 20.8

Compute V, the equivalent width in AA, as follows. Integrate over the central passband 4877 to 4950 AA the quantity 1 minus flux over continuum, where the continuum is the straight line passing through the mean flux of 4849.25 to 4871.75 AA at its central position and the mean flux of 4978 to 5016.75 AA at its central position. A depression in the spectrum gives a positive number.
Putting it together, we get -2.8 AA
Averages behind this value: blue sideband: 20.4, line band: 21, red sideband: 20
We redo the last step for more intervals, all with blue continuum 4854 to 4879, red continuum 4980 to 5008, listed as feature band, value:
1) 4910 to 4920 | 0.0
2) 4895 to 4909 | -1.2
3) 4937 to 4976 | -1.5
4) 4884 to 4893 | 0.0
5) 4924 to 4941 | -0.8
